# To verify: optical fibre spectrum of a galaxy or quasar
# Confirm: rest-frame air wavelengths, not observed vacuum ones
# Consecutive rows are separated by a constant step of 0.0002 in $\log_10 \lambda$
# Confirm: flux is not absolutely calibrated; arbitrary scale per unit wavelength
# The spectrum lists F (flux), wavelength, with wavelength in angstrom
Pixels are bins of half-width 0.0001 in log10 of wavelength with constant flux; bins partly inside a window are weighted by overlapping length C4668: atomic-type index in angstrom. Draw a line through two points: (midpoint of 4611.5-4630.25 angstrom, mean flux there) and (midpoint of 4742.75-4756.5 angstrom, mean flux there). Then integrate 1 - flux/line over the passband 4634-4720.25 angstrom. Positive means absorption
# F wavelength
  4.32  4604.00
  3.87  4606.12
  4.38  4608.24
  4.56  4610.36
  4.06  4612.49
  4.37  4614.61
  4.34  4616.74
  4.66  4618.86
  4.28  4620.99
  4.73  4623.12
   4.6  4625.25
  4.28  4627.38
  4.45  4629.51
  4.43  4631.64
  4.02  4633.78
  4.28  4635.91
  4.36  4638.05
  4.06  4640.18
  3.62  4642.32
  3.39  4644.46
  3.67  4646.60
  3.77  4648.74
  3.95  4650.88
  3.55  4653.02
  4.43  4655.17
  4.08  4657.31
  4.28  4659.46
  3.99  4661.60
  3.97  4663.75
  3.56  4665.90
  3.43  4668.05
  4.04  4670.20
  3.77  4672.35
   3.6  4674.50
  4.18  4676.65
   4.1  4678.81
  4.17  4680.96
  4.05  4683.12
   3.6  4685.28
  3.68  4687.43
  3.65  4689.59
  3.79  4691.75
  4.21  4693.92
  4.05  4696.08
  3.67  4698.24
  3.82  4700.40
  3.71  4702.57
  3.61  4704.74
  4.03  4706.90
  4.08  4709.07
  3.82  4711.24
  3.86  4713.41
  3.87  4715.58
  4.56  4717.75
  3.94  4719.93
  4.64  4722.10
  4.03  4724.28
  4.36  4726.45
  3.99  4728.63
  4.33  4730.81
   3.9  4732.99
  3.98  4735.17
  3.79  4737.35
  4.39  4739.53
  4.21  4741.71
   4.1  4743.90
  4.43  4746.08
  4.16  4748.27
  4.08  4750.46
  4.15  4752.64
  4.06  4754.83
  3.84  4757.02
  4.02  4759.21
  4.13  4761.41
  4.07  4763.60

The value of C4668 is 7.9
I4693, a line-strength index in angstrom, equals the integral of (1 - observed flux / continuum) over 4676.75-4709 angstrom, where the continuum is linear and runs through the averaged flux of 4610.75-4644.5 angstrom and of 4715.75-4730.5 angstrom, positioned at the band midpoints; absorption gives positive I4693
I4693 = 2.8 angstrom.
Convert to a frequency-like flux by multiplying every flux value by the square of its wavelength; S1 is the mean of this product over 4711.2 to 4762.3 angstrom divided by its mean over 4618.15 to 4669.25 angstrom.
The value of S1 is 1.05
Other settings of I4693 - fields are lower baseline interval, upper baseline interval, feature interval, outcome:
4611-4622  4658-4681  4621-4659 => 0.5 angstrom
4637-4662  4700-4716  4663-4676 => 0.5 angstrom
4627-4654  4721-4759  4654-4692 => 1.1 angstrom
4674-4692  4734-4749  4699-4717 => 0.6 angstrom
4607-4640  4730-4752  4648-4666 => 1.4 angstrom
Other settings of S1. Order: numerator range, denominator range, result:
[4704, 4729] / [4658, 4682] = 1.06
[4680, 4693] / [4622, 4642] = 0.90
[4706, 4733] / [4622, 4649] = 1.03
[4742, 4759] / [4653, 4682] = 1.08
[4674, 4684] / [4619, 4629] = 0.92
